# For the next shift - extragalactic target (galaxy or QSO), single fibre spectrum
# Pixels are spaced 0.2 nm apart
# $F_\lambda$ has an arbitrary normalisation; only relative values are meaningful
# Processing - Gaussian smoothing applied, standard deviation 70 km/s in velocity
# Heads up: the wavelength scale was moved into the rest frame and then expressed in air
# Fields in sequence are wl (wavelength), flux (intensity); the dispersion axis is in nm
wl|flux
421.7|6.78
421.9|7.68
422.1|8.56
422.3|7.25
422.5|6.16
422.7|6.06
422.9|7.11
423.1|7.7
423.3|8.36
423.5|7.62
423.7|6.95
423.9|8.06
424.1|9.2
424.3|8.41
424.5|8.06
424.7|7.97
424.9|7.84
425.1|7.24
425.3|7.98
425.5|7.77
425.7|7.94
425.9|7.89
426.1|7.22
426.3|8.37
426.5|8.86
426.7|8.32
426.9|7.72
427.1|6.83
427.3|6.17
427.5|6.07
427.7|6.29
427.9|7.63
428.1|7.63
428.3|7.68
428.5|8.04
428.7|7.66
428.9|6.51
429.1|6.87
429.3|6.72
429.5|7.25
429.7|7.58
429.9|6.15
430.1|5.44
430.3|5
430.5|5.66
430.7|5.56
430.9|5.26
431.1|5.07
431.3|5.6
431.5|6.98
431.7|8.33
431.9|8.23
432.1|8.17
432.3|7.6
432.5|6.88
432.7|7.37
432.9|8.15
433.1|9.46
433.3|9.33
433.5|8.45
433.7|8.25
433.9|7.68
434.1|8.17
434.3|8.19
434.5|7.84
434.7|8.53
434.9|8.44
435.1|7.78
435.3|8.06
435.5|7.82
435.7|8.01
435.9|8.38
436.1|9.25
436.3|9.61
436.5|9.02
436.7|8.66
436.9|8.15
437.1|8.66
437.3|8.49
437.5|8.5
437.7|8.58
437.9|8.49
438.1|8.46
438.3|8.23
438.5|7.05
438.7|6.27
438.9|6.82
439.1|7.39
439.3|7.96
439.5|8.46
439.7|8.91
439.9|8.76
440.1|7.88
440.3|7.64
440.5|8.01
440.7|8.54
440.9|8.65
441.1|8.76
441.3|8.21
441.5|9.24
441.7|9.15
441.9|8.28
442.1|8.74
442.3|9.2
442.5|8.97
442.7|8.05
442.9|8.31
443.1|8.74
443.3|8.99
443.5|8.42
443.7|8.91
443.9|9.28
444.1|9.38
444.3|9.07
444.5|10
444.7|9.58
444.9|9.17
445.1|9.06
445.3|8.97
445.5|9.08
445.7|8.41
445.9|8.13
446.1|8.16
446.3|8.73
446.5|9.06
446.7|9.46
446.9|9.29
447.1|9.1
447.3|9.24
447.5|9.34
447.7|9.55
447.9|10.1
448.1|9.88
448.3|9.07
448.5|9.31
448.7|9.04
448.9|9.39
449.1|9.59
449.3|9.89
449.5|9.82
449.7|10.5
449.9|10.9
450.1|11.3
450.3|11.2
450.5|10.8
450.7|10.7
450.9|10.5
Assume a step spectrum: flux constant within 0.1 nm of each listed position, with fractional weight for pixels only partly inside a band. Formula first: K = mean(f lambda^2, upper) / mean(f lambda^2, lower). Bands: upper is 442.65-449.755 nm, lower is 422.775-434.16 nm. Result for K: 1.34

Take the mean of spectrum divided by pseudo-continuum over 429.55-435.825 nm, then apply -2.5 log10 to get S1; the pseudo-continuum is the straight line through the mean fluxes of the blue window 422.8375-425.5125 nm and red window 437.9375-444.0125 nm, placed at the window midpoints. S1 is 0.10 mag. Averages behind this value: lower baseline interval 7.89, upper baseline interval 8.35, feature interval 7.39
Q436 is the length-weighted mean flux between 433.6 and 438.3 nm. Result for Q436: 8.39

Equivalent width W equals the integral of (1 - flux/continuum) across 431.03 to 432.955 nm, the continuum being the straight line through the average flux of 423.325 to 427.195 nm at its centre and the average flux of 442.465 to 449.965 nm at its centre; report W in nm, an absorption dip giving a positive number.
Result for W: 0.25 nm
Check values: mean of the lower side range 7.92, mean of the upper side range 9.2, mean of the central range 7.25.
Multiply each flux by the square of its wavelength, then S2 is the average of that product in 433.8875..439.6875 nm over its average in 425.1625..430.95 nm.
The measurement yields 1.2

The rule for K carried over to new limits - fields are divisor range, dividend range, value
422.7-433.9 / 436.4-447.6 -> 1.24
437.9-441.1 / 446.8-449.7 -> 1.24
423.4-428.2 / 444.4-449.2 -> 1.32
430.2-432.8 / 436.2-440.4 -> 1.28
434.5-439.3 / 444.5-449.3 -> 1.18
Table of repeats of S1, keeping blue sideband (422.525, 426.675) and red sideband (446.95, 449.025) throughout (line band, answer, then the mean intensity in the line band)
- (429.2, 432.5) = 0.25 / 6.55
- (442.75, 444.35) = 0.03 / 8.86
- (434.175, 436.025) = 0.05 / 8.13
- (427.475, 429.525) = 0.13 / 7.16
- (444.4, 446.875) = 0.03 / 8.99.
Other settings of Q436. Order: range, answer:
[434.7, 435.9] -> 8.09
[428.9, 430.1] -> 6.76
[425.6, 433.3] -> 7.14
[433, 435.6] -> 8.31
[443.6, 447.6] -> 9.07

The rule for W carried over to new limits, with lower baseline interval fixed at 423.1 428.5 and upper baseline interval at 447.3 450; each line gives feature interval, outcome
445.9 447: 0.075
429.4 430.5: 0.250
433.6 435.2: 0.065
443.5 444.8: 0.002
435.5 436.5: -0.016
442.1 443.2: 0.062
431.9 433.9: 0.039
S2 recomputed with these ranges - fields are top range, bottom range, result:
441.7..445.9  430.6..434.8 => 1.24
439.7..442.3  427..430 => 1.29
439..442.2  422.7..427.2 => 1.15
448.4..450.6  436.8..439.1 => 1.35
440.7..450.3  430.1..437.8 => 1.24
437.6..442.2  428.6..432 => 1.33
